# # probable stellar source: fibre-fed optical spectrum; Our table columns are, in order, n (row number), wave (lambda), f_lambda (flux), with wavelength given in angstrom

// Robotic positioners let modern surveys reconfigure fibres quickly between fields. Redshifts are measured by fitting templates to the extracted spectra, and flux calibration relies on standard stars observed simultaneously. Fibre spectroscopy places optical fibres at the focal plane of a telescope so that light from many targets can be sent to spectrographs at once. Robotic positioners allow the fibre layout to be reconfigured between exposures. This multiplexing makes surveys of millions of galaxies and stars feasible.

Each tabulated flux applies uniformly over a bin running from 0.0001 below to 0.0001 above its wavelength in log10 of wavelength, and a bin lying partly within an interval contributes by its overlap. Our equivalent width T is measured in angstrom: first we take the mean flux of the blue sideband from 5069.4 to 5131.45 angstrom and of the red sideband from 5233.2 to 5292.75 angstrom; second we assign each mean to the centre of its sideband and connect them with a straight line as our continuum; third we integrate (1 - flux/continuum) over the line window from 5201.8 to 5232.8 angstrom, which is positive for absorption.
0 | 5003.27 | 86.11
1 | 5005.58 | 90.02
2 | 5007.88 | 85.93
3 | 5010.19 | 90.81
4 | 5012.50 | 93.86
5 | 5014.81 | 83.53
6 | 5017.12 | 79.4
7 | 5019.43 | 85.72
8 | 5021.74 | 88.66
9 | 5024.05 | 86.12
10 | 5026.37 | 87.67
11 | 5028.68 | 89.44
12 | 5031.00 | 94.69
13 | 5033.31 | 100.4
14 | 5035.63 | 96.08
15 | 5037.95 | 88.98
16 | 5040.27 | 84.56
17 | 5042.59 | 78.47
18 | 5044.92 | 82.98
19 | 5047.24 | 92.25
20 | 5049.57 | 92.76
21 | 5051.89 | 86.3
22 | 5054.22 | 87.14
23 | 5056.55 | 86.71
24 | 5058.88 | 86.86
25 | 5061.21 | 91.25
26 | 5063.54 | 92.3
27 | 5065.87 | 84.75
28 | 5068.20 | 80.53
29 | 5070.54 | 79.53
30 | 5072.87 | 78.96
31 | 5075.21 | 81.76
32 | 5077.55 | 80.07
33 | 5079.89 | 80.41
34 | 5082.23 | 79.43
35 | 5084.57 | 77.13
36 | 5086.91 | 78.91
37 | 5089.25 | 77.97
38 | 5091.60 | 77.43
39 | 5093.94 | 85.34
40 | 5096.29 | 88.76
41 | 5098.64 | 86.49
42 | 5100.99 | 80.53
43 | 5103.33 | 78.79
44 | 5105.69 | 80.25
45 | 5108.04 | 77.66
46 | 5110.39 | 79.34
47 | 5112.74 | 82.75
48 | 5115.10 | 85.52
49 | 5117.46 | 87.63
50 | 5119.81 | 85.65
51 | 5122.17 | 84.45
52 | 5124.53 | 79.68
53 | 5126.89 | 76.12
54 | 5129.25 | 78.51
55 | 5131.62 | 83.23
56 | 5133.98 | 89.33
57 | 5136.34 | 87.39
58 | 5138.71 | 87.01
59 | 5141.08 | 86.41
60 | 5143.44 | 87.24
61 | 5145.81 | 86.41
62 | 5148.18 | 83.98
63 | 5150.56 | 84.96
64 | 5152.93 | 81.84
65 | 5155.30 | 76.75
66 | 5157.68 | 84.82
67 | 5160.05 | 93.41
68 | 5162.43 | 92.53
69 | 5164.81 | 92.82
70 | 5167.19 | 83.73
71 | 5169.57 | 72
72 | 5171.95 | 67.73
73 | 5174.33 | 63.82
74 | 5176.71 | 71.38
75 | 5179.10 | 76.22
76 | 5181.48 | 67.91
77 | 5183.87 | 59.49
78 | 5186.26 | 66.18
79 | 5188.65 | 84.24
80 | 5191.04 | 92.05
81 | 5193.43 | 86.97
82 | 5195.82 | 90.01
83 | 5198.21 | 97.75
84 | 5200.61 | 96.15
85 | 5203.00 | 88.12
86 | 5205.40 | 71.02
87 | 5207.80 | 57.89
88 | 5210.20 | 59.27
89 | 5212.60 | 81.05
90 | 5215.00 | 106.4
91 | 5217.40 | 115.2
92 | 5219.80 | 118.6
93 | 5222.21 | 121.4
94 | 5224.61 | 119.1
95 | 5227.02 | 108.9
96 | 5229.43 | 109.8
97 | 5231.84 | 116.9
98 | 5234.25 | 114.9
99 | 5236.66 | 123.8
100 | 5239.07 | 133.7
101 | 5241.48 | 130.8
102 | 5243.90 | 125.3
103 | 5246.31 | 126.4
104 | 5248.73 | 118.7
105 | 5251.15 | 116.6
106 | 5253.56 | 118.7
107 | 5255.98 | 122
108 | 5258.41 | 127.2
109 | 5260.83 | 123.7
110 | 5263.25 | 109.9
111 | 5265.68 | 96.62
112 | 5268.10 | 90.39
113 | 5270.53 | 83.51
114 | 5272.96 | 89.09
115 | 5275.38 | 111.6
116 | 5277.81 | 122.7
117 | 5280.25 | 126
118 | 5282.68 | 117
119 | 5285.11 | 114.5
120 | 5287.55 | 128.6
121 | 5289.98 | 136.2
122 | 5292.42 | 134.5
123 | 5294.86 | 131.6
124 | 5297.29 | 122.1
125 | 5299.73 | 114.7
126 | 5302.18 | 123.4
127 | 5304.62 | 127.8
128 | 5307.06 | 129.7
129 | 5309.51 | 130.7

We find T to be 2.8 angstrom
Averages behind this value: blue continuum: 81.2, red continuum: 117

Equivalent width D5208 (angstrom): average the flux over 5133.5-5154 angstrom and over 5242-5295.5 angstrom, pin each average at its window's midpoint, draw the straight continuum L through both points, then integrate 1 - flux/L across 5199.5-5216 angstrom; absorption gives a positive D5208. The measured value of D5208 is 3.6 angstrom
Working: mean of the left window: 86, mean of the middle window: 79.6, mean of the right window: 117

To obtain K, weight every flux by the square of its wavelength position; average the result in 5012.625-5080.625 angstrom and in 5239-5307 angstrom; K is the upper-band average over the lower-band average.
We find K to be 1.5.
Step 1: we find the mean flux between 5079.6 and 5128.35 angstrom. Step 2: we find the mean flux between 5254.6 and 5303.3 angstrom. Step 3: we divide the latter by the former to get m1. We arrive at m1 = 1.4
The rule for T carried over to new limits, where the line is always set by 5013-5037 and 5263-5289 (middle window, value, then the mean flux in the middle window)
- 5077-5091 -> 2.23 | 78.9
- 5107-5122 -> 2.01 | 83.3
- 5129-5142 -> 1.59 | 85.7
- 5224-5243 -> -2.65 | 120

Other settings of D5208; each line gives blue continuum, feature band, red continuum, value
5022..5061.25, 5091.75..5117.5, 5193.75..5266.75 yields 3.4 angstrom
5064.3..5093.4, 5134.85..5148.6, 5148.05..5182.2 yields -1.2 angstrom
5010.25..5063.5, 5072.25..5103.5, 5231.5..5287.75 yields 4.6 angstrom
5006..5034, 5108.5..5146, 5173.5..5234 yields 2.2 angstrom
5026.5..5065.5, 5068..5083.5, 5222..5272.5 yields 2.2 angstrom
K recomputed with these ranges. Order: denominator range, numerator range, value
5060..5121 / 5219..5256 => 1.55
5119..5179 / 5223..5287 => 1.46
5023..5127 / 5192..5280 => 1.34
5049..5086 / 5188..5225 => 1.16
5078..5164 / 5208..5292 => 1.43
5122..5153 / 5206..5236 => 1.26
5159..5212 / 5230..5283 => 1.51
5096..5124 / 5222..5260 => 1.53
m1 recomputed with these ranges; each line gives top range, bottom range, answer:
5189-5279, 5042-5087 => 1.26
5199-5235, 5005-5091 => 1.15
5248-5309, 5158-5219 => 1.44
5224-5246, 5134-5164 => 1.40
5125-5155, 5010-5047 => 0.95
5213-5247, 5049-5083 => 1.40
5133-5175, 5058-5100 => 1.01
